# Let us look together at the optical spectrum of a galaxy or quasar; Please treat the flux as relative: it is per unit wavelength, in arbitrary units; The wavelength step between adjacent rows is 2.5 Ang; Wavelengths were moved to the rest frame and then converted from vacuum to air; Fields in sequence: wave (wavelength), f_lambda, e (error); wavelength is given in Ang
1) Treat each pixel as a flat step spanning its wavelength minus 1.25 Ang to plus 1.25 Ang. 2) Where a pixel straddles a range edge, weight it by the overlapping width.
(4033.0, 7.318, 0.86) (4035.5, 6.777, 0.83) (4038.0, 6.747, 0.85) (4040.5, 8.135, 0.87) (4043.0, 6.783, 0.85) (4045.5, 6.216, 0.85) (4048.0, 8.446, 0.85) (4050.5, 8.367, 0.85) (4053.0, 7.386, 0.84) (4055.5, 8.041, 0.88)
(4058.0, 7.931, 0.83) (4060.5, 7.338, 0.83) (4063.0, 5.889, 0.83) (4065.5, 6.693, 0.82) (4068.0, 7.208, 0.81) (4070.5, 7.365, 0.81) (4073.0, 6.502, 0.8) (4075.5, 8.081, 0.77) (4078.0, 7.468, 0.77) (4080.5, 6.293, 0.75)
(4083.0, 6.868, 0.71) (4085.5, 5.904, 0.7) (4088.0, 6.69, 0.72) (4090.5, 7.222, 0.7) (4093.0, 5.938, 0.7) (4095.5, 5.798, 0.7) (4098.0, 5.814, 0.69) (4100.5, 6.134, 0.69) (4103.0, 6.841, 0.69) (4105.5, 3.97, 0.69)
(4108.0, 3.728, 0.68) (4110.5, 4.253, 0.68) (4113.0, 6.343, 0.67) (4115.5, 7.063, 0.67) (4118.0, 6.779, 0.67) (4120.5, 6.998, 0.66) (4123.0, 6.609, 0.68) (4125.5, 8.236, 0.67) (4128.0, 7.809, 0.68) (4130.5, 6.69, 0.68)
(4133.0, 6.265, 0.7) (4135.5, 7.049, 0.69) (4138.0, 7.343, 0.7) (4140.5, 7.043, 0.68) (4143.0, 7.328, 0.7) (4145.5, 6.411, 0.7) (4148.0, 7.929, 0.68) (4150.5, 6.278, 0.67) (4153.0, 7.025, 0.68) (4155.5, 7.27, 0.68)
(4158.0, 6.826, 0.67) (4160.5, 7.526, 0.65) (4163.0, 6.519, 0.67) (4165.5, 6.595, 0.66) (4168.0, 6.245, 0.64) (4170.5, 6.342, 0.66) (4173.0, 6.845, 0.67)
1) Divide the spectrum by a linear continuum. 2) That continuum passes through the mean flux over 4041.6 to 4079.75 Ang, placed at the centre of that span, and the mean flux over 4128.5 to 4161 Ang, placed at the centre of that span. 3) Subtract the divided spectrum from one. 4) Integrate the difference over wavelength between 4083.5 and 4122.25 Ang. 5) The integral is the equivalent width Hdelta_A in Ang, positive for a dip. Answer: 6.30 Ang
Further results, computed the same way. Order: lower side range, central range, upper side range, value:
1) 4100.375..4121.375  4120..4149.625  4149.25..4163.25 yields -3.58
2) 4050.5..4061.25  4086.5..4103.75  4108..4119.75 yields 0.46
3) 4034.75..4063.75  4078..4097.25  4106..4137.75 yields 1.25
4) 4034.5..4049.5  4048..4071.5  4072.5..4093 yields -1.22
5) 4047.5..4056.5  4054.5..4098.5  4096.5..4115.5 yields -0.11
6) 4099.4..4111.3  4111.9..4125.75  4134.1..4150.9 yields -2.80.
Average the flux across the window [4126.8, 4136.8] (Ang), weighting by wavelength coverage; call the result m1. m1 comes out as 6.95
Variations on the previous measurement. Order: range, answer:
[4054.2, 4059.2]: 7.98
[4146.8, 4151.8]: 7.09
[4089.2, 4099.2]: 6.2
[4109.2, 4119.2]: 6.09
